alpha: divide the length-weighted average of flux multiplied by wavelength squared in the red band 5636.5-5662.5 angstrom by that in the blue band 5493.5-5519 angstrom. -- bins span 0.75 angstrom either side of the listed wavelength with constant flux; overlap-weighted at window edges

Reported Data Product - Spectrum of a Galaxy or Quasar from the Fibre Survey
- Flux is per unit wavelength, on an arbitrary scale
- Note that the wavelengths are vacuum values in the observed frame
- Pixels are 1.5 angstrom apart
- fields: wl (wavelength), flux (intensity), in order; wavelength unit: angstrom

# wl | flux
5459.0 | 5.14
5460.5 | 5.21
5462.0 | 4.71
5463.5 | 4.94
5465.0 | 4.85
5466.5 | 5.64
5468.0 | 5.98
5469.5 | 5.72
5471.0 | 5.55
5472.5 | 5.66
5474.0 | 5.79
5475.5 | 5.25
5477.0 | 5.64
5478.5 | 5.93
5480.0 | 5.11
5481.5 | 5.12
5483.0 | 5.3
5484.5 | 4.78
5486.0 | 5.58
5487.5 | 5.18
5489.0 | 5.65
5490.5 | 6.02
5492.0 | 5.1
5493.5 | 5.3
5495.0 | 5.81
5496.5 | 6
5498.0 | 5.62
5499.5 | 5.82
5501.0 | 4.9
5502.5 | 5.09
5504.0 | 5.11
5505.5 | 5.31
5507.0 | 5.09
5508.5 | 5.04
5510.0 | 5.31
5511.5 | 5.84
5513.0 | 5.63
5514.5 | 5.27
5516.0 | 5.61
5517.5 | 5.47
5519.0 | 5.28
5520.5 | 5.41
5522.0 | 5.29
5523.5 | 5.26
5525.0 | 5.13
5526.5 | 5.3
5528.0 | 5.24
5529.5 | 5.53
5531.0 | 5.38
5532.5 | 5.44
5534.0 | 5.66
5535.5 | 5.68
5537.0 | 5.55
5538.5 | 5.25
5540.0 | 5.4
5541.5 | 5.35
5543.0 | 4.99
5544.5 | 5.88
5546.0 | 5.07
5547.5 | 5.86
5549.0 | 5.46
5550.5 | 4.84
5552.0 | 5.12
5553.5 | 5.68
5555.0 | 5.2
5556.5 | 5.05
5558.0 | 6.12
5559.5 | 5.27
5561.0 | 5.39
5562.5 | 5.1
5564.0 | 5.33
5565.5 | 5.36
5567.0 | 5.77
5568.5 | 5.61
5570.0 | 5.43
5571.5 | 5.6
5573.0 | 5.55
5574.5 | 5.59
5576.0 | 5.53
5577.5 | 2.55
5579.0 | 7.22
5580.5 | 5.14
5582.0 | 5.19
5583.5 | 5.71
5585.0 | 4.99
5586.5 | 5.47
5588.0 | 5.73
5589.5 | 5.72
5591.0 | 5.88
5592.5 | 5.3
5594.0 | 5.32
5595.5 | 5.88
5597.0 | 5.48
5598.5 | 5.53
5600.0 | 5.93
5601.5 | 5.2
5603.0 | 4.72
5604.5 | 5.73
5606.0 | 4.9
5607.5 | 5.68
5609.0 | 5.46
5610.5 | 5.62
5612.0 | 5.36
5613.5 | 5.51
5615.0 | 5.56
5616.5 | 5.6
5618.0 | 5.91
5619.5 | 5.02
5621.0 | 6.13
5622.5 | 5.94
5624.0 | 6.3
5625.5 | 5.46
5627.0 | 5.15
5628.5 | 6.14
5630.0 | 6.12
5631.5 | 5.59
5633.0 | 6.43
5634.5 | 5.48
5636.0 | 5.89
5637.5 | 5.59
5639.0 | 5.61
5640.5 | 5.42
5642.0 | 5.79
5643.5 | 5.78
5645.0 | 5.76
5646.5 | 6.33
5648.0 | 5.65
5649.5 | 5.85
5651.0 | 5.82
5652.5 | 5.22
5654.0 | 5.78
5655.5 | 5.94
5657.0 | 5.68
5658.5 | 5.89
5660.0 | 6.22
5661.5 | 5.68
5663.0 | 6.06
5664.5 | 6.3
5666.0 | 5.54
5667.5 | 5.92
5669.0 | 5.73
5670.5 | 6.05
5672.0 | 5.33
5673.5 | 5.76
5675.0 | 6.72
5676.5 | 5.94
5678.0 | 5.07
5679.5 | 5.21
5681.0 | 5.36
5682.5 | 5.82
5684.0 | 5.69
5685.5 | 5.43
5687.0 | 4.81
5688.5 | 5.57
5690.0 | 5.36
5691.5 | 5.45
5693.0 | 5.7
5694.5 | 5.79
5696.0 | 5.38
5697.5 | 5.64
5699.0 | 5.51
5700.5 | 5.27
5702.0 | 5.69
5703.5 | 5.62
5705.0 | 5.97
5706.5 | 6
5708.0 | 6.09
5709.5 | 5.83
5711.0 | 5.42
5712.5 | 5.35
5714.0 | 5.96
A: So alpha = 1.12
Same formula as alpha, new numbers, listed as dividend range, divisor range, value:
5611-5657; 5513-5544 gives 1.11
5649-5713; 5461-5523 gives 1.13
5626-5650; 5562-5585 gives 1.10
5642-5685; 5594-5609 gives 1.09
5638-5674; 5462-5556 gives 1.13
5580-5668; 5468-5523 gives 1.09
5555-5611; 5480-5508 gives 1.04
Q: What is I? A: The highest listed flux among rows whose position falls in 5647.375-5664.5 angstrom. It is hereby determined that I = 6.3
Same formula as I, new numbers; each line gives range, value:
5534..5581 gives 7.22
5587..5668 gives 6.43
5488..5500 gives 6.02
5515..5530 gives 5.61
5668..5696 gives 6.72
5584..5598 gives 5.88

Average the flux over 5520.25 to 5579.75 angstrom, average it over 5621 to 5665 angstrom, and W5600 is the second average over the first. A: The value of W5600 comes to 1.08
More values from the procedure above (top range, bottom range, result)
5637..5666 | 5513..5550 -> 1.07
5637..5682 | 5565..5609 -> 1.06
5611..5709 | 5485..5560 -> 1.06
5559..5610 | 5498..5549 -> 1.01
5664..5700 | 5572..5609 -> 1.04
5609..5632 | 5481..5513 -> 1.06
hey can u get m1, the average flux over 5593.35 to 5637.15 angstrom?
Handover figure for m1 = 5.62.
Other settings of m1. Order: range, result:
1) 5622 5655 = 5.78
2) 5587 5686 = 5.69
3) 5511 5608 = 5.41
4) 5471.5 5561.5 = 5.41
